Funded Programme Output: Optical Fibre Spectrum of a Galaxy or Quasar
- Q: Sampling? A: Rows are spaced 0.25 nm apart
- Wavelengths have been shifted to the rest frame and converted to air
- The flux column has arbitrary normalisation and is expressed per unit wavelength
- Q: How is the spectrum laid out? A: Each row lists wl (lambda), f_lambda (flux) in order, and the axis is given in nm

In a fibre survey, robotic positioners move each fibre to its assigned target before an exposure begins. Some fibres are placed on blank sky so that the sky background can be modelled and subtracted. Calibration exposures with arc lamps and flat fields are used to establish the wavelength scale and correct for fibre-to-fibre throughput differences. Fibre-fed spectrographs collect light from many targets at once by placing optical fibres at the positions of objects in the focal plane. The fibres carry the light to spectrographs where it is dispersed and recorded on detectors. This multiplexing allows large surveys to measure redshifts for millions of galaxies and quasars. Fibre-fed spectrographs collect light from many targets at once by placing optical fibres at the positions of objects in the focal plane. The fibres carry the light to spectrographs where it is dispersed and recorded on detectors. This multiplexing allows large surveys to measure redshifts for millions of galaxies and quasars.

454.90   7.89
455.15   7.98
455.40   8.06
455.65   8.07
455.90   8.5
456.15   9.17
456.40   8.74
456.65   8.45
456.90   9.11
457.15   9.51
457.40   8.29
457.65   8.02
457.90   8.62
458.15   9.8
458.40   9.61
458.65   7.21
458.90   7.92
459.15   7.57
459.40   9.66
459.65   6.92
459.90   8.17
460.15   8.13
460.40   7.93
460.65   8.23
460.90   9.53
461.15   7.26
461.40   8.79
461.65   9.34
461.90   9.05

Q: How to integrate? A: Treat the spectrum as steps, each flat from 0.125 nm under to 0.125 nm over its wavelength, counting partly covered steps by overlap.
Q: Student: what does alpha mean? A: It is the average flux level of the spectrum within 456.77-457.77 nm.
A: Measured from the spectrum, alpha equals 8.73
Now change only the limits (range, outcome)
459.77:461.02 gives 8.39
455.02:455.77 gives 8.04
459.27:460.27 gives 8.22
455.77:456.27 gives 8.82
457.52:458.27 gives 8.8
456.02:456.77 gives 8.79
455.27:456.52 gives 8.5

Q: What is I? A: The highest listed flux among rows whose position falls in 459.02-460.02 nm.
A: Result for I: 9.66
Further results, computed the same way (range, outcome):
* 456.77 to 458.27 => 9.8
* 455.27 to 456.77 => 9.17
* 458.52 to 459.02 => 7.92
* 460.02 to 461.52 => 9.53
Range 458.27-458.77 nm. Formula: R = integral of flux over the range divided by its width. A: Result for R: 8.44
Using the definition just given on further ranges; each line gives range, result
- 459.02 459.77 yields 8.06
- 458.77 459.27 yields 7.74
